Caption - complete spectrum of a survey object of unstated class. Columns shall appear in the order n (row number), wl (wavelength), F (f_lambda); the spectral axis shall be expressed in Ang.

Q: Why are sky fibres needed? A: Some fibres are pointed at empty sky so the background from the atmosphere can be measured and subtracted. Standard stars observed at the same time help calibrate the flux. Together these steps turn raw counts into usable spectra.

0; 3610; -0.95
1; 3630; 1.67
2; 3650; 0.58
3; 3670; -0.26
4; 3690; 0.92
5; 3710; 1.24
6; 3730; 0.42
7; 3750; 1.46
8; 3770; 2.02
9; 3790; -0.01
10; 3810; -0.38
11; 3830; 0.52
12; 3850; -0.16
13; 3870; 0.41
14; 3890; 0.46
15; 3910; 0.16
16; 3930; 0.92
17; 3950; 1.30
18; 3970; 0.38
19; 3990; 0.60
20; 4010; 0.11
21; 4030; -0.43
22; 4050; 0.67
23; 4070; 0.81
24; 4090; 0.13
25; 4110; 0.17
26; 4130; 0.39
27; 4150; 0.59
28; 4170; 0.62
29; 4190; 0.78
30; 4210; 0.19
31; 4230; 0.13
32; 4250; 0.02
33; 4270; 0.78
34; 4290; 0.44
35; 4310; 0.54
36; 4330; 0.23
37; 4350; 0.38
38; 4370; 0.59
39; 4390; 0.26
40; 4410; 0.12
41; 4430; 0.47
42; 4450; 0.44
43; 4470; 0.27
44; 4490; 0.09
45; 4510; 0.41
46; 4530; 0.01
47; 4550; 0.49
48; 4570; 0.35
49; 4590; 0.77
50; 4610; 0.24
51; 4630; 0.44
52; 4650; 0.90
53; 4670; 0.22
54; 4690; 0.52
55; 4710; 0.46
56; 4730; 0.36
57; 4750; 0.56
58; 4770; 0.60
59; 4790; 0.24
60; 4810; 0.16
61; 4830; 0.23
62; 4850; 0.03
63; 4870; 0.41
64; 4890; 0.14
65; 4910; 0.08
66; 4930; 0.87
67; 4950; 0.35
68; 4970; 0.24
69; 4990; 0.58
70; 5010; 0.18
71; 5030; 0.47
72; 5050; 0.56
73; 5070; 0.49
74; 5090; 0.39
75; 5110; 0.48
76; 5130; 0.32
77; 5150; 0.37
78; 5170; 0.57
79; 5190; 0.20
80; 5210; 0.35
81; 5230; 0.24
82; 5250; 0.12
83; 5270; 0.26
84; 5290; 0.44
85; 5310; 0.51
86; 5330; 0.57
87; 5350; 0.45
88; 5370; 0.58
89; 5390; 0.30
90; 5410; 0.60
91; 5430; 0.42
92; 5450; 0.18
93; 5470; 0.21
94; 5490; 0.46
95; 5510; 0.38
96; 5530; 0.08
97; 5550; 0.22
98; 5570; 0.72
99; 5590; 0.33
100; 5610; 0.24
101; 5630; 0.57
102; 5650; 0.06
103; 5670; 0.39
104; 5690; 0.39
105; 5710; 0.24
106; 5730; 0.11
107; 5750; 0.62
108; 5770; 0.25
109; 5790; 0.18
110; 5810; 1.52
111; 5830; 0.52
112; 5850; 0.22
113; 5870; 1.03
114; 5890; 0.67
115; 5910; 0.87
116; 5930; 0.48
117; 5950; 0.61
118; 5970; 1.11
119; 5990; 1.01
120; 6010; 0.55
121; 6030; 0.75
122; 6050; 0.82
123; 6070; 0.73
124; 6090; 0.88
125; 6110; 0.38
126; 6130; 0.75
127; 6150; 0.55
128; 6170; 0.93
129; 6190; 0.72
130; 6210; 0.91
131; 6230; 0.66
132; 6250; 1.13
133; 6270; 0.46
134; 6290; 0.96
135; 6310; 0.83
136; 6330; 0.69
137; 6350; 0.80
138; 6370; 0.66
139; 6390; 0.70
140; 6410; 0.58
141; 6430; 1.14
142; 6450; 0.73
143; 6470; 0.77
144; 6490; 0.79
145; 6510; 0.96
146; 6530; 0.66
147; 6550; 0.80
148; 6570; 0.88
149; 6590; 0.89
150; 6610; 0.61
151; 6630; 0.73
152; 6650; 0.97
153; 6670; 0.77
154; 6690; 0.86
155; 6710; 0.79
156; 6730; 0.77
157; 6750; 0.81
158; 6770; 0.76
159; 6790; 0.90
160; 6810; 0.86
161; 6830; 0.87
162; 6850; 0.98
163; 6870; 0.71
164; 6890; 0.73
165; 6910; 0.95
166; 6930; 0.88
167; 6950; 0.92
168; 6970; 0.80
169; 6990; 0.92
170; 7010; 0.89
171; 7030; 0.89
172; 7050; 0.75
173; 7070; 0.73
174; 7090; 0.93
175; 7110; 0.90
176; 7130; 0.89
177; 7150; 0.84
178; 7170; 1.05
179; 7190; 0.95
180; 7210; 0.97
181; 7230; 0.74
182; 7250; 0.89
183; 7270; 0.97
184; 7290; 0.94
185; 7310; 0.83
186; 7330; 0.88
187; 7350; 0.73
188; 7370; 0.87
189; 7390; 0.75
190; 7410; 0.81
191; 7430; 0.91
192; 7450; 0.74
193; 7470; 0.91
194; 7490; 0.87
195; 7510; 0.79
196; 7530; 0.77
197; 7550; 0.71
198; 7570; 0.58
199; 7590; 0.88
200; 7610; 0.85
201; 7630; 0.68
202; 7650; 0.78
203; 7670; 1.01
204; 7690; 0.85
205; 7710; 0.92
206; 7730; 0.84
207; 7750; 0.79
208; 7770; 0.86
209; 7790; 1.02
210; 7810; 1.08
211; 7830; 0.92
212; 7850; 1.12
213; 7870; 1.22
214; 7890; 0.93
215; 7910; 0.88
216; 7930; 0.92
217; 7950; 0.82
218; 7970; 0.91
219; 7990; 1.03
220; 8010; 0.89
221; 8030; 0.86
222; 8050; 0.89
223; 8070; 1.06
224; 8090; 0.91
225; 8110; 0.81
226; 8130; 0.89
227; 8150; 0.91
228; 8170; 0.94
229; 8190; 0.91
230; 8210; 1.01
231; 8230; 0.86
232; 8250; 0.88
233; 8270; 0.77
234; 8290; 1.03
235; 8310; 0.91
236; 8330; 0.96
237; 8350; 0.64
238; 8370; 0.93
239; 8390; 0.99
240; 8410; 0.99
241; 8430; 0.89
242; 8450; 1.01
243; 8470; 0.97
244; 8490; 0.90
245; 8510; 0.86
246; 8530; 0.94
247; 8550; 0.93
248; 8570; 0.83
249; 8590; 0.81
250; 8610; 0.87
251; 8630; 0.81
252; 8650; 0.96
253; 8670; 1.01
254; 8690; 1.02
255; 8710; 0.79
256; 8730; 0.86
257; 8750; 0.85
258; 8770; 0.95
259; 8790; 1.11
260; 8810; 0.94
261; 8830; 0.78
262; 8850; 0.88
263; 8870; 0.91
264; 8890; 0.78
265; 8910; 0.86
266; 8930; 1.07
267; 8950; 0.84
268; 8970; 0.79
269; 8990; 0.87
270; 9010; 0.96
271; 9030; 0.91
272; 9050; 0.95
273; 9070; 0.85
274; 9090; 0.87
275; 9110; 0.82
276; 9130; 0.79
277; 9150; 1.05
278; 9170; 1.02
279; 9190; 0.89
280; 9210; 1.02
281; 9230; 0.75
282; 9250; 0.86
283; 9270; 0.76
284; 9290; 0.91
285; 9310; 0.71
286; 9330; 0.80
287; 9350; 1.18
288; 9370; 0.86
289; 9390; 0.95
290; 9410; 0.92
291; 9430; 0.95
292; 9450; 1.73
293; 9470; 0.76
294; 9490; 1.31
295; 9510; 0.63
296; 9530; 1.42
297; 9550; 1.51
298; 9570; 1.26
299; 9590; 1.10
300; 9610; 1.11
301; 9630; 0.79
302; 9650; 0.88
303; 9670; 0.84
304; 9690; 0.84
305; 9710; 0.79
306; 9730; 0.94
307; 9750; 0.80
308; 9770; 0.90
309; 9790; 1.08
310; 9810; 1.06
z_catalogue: 0.453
